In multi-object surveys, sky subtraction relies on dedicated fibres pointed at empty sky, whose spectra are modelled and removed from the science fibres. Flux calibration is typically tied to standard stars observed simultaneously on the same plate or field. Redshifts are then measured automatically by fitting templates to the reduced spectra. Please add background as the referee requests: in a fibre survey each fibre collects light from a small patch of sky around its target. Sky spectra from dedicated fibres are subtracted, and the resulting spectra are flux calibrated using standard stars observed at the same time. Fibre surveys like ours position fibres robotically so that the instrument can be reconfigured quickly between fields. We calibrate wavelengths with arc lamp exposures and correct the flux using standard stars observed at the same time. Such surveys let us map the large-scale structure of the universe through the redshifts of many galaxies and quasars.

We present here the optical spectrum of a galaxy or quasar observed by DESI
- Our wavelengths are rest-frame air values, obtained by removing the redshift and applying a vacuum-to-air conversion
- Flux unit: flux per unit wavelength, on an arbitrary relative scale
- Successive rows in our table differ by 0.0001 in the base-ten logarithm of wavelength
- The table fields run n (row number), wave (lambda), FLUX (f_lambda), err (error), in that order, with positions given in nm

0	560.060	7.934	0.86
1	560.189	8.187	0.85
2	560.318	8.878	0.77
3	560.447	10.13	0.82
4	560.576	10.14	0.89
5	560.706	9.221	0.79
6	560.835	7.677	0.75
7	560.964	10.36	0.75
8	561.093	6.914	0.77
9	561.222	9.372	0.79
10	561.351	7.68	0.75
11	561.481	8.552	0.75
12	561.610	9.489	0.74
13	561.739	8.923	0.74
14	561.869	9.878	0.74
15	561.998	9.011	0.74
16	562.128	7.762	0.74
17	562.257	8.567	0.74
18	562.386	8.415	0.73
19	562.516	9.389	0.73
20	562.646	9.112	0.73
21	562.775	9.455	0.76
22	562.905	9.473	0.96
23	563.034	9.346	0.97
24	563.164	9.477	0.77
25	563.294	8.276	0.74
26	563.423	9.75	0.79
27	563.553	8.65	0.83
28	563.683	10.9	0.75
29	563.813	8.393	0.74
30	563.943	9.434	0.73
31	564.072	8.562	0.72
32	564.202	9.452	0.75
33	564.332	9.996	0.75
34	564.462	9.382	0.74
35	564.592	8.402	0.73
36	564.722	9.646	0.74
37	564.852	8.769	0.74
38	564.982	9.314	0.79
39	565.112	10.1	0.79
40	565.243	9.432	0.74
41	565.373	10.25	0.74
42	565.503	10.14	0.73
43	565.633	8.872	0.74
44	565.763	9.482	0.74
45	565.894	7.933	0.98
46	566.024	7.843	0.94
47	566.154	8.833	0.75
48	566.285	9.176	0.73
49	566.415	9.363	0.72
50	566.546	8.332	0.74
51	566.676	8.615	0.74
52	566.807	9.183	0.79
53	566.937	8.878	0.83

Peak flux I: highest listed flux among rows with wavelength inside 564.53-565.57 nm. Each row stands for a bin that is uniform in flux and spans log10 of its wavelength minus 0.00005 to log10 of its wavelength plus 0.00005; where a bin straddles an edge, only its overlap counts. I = 10.25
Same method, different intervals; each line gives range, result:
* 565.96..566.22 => 8.833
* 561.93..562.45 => 9.011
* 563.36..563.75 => 10.9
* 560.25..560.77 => 10.14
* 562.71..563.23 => 9.477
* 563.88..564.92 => 9.996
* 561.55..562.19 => 9.878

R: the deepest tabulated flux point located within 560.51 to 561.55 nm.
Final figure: 6.914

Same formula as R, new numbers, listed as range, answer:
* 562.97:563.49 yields 8.276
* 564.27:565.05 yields 8.402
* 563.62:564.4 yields 8.393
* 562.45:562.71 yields 9.112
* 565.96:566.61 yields 7.843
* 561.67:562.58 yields 7.762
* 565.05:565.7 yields 8.872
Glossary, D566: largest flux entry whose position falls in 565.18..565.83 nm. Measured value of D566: 10.25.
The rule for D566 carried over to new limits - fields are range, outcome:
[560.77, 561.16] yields 10.36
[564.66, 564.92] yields 9.646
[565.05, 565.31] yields 10.1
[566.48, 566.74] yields 8.615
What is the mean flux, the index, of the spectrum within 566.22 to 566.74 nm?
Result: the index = 8.88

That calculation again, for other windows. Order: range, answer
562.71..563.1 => 9.44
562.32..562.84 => 9.09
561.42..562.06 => 9.18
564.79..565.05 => 9.06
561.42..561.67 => 9.03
